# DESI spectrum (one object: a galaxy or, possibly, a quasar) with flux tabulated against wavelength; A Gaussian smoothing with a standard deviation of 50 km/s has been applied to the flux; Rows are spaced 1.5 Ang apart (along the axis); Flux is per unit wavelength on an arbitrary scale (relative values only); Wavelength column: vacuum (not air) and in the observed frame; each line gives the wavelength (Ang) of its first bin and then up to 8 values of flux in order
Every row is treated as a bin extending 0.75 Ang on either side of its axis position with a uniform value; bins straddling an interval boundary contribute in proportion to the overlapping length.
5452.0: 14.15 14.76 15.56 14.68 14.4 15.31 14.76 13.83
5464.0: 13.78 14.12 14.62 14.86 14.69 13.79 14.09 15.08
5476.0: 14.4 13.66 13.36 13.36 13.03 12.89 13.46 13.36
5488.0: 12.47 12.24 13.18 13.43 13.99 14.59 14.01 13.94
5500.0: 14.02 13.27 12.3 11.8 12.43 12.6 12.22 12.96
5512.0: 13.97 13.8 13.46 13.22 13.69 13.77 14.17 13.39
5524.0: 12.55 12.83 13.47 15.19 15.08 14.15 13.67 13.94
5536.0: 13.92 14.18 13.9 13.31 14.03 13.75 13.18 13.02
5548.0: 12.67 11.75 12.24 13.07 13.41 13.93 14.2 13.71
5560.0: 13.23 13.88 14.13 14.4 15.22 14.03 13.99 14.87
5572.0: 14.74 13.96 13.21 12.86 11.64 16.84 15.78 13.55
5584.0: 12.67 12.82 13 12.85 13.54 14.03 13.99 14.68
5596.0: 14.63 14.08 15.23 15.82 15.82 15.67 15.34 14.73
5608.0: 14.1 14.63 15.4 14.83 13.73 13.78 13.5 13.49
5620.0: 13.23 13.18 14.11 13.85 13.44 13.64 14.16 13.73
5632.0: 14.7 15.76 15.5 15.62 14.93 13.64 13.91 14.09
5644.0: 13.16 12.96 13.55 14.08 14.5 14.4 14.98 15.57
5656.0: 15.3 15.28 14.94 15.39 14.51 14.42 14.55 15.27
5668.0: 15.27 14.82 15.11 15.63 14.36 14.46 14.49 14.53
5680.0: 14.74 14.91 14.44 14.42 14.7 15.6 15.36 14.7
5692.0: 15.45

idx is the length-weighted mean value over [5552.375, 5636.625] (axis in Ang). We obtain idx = 14.2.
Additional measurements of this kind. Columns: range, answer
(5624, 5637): 14.5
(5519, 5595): 13.7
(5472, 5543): 13.5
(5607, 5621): 14.1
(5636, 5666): 14.5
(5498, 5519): 13.1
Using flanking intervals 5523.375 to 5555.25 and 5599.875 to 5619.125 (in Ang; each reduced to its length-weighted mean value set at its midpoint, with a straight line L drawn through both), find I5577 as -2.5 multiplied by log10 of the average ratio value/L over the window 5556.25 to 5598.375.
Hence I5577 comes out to 0.01 mag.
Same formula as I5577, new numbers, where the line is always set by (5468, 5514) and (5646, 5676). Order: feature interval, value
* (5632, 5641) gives -0.026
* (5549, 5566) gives 0.034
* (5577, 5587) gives 0.030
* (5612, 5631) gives 0.059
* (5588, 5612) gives -0.027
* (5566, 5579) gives 0.022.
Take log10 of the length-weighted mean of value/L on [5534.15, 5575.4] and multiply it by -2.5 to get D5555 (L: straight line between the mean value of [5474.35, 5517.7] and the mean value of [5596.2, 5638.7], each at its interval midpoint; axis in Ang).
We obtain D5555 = 0.01 mag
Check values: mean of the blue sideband 13.3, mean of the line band 13.7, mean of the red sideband 14.5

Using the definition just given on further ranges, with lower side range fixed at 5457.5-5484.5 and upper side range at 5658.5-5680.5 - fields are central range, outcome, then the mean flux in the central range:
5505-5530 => 0.07 mag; 13.4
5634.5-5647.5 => 0.04 mag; 14.1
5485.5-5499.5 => 0.06 mag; 13.5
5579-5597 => 0.04 mag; 14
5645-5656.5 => 0.02 mag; 14.4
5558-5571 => 0.02 mag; 14.2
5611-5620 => 0.05 mag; 13.9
